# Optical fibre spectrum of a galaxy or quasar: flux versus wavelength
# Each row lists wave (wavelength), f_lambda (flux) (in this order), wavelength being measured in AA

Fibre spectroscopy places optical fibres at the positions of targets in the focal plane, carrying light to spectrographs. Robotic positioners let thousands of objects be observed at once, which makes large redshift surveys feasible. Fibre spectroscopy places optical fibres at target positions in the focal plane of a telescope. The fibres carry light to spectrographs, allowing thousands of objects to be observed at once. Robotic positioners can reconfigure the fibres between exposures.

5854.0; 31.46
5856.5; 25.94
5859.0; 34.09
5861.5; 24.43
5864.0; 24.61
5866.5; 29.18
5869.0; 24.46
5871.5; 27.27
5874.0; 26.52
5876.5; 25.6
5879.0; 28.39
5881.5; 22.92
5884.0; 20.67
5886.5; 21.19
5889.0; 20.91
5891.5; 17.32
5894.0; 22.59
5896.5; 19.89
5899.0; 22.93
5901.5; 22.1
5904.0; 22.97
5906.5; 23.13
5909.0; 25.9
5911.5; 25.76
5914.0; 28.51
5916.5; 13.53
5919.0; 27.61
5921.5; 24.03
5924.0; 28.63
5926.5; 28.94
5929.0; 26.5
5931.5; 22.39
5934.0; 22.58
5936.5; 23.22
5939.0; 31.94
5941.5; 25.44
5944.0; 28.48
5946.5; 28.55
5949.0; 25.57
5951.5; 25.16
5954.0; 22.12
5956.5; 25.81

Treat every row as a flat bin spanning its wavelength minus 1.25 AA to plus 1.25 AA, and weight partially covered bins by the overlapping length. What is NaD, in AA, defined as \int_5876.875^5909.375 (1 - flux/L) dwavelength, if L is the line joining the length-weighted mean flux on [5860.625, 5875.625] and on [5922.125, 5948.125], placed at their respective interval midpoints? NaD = 4.8 AA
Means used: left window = 26.1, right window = 26.6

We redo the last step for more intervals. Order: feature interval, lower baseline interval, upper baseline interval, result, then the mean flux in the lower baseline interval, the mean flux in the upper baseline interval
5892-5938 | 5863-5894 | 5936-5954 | 2.94 AA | 24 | 26.7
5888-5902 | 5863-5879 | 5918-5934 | 2.87 AA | 26.5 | 26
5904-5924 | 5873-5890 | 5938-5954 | 0.88 AA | 23.7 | 27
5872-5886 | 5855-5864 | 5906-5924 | 0.97 AA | 27.8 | 24.4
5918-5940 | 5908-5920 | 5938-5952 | -0.29 AA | 24.2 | 27.6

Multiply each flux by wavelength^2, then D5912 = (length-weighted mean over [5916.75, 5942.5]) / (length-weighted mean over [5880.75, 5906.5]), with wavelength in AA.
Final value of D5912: 1.21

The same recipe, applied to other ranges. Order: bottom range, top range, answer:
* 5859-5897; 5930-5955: 1.08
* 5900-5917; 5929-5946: 1.11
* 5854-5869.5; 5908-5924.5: 0.91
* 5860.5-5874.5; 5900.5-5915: 0.96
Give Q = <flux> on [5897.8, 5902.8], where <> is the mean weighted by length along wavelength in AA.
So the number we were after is 22.5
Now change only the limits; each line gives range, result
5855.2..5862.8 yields 28.2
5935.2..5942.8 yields 26.8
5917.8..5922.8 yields 25.8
